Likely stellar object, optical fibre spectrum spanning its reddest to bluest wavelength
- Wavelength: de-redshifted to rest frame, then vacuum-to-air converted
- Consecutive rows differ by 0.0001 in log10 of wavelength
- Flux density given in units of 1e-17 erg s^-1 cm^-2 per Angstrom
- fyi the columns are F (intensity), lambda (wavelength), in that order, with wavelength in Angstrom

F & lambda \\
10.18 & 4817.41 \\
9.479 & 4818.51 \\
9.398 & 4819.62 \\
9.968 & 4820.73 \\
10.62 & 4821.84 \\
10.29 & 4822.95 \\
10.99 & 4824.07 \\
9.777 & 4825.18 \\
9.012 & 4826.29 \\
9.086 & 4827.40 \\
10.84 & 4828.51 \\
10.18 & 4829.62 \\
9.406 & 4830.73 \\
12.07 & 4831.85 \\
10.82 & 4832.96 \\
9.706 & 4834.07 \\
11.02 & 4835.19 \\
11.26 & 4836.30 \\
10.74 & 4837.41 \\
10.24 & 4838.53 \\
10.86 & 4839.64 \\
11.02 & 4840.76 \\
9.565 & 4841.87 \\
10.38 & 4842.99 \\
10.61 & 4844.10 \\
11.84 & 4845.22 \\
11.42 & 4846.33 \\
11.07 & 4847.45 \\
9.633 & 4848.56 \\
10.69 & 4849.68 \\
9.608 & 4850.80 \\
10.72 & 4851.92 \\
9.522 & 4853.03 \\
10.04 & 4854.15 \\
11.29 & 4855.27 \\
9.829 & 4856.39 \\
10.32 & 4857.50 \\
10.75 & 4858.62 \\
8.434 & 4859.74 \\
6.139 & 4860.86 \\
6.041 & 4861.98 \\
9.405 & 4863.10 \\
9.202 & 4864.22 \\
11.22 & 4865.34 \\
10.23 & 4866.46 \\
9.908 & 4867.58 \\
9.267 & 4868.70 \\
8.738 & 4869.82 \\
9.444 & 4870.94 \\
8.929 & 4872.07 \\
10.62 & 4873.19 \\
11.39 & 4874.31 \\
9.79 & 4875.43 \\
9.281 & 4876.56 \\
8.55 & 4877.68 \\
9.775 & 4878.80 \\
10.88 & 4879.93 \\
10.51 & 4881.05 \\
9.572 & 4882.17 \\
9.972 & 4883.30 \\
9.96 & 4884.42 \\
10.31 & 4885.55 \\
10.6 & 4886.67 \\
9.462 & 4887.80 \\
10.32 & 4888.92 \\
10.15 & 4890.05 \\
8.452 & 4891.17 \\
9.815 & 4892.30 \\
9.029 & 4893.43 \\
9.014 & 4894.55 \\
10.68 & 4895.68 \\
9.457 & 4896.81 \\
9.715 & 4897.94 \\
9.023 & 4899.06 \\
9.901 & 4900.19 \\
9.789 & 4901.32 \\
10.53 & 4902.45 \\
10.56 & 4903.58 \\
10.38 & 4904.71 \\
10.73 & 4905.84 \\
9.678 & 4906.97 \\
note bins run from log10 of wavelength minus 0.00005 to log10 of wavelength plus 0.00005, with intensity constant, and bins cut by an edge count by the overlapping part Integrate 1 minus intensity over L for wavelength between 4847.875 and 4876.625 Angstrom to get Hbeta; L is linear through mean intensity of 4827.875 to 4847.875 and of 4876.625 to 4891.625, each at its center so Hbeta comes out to 1.8 Angstrom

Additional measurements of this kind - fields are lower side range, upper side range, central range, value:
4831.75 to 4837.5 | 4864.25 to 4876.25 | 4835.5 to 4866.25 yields 1.1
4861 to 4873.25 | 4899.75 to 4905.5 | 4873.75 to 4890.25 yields -0.7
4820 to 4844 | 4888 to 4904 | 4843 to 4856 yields -0.5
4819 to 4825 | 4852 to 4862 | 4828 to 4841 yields -1.0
